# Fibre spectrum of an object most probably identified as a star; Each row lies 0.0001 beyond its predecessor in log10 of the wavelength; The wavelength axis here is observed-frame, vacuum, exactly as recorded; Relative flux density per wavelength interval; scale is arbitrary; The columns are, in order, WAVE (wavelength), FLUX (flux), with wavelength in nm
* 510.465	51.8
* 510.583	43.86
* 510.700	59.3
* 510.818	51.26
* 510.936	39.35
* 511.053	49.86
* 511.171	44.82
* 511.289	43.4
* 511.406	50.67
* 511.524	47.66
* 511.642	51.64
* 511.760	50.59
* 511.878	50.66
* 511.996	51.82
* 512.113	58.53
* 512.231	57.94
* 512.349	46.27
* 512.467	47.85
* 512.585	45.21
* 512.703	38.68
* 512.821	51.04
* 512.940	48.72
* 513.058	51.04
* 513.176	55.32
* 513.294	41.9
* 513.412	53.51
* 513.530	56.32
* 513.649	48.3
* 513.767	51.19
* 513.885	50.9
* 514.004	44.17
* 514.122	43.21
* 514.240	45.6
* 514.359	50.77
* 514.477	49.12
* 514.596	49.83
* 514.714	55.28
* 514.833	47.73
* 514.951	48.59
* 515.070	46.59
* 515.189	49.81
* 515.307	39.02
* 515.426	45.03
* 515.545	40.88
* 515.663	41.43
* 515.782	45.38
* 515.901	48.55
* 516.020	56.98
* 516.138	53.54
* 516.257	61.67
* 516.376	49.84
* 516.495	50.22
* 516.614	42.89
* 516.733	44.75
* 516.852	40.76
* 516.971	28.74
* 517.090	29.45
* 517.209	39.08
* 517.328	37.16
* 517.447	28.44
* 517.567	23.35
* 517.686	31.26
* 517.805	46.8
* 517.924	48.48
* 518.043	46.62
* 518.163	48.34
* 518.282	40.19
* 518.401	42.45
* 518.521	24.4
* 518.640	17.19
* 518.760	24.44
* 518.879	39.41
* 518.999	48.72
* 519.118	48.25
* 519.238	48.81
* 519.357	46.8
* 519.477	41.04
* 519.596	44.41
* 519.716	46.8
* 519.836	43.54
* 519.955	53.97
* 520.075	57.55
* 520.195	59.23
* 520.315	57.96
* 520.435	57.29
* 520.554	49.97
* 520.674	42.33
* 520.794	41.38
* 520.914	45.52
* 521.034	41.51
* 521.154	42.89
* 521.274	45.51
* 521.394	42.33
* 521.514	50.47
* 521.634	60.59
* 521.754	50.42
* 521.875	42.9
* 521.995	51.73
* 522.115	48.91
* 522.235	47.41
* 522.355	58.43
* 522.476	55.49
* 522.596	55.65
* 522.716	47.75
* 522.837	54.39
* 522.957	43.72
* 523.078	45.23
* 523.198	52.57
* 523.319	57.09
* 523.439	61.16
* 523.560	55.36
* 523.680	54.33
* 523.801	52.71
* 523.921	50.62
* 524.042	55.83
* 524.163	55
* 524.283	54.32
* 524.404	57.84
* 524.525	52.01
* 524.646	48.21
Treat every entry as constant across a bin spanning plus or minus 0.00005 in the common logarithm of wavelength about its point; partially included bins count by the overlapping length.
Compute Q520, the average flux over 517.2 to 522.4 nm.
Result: 44.4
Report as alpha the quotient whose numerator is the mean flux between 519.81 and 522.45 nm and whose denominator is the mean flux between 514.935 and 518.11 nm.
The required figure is 1.2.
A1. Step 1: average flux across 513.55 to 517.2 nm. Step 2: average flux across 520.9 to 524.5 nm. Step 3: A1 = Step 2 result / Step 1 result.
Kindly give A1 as 1.10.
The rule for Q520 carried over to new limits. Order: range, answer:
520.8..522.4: 48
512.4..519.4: 44.4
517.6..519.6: 40.1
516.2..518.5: 40.8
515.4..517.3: 44.8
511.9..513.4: 49.7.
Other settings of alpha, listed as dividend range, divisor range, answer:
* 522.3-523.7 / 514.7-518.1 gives 1.22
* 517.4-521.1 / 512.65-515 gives 0.88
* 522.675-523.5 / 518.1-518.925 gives 1.54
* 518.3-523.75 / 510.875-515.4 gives 0.98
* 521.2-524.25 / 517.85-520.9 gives 1.16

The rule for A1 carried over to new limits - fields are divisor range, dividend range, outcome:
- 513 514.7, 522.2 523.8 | 1.07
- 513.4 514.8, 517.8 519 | 0.76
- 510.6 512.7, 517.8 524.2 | 0.97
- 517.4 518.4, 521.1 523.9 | 1.30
